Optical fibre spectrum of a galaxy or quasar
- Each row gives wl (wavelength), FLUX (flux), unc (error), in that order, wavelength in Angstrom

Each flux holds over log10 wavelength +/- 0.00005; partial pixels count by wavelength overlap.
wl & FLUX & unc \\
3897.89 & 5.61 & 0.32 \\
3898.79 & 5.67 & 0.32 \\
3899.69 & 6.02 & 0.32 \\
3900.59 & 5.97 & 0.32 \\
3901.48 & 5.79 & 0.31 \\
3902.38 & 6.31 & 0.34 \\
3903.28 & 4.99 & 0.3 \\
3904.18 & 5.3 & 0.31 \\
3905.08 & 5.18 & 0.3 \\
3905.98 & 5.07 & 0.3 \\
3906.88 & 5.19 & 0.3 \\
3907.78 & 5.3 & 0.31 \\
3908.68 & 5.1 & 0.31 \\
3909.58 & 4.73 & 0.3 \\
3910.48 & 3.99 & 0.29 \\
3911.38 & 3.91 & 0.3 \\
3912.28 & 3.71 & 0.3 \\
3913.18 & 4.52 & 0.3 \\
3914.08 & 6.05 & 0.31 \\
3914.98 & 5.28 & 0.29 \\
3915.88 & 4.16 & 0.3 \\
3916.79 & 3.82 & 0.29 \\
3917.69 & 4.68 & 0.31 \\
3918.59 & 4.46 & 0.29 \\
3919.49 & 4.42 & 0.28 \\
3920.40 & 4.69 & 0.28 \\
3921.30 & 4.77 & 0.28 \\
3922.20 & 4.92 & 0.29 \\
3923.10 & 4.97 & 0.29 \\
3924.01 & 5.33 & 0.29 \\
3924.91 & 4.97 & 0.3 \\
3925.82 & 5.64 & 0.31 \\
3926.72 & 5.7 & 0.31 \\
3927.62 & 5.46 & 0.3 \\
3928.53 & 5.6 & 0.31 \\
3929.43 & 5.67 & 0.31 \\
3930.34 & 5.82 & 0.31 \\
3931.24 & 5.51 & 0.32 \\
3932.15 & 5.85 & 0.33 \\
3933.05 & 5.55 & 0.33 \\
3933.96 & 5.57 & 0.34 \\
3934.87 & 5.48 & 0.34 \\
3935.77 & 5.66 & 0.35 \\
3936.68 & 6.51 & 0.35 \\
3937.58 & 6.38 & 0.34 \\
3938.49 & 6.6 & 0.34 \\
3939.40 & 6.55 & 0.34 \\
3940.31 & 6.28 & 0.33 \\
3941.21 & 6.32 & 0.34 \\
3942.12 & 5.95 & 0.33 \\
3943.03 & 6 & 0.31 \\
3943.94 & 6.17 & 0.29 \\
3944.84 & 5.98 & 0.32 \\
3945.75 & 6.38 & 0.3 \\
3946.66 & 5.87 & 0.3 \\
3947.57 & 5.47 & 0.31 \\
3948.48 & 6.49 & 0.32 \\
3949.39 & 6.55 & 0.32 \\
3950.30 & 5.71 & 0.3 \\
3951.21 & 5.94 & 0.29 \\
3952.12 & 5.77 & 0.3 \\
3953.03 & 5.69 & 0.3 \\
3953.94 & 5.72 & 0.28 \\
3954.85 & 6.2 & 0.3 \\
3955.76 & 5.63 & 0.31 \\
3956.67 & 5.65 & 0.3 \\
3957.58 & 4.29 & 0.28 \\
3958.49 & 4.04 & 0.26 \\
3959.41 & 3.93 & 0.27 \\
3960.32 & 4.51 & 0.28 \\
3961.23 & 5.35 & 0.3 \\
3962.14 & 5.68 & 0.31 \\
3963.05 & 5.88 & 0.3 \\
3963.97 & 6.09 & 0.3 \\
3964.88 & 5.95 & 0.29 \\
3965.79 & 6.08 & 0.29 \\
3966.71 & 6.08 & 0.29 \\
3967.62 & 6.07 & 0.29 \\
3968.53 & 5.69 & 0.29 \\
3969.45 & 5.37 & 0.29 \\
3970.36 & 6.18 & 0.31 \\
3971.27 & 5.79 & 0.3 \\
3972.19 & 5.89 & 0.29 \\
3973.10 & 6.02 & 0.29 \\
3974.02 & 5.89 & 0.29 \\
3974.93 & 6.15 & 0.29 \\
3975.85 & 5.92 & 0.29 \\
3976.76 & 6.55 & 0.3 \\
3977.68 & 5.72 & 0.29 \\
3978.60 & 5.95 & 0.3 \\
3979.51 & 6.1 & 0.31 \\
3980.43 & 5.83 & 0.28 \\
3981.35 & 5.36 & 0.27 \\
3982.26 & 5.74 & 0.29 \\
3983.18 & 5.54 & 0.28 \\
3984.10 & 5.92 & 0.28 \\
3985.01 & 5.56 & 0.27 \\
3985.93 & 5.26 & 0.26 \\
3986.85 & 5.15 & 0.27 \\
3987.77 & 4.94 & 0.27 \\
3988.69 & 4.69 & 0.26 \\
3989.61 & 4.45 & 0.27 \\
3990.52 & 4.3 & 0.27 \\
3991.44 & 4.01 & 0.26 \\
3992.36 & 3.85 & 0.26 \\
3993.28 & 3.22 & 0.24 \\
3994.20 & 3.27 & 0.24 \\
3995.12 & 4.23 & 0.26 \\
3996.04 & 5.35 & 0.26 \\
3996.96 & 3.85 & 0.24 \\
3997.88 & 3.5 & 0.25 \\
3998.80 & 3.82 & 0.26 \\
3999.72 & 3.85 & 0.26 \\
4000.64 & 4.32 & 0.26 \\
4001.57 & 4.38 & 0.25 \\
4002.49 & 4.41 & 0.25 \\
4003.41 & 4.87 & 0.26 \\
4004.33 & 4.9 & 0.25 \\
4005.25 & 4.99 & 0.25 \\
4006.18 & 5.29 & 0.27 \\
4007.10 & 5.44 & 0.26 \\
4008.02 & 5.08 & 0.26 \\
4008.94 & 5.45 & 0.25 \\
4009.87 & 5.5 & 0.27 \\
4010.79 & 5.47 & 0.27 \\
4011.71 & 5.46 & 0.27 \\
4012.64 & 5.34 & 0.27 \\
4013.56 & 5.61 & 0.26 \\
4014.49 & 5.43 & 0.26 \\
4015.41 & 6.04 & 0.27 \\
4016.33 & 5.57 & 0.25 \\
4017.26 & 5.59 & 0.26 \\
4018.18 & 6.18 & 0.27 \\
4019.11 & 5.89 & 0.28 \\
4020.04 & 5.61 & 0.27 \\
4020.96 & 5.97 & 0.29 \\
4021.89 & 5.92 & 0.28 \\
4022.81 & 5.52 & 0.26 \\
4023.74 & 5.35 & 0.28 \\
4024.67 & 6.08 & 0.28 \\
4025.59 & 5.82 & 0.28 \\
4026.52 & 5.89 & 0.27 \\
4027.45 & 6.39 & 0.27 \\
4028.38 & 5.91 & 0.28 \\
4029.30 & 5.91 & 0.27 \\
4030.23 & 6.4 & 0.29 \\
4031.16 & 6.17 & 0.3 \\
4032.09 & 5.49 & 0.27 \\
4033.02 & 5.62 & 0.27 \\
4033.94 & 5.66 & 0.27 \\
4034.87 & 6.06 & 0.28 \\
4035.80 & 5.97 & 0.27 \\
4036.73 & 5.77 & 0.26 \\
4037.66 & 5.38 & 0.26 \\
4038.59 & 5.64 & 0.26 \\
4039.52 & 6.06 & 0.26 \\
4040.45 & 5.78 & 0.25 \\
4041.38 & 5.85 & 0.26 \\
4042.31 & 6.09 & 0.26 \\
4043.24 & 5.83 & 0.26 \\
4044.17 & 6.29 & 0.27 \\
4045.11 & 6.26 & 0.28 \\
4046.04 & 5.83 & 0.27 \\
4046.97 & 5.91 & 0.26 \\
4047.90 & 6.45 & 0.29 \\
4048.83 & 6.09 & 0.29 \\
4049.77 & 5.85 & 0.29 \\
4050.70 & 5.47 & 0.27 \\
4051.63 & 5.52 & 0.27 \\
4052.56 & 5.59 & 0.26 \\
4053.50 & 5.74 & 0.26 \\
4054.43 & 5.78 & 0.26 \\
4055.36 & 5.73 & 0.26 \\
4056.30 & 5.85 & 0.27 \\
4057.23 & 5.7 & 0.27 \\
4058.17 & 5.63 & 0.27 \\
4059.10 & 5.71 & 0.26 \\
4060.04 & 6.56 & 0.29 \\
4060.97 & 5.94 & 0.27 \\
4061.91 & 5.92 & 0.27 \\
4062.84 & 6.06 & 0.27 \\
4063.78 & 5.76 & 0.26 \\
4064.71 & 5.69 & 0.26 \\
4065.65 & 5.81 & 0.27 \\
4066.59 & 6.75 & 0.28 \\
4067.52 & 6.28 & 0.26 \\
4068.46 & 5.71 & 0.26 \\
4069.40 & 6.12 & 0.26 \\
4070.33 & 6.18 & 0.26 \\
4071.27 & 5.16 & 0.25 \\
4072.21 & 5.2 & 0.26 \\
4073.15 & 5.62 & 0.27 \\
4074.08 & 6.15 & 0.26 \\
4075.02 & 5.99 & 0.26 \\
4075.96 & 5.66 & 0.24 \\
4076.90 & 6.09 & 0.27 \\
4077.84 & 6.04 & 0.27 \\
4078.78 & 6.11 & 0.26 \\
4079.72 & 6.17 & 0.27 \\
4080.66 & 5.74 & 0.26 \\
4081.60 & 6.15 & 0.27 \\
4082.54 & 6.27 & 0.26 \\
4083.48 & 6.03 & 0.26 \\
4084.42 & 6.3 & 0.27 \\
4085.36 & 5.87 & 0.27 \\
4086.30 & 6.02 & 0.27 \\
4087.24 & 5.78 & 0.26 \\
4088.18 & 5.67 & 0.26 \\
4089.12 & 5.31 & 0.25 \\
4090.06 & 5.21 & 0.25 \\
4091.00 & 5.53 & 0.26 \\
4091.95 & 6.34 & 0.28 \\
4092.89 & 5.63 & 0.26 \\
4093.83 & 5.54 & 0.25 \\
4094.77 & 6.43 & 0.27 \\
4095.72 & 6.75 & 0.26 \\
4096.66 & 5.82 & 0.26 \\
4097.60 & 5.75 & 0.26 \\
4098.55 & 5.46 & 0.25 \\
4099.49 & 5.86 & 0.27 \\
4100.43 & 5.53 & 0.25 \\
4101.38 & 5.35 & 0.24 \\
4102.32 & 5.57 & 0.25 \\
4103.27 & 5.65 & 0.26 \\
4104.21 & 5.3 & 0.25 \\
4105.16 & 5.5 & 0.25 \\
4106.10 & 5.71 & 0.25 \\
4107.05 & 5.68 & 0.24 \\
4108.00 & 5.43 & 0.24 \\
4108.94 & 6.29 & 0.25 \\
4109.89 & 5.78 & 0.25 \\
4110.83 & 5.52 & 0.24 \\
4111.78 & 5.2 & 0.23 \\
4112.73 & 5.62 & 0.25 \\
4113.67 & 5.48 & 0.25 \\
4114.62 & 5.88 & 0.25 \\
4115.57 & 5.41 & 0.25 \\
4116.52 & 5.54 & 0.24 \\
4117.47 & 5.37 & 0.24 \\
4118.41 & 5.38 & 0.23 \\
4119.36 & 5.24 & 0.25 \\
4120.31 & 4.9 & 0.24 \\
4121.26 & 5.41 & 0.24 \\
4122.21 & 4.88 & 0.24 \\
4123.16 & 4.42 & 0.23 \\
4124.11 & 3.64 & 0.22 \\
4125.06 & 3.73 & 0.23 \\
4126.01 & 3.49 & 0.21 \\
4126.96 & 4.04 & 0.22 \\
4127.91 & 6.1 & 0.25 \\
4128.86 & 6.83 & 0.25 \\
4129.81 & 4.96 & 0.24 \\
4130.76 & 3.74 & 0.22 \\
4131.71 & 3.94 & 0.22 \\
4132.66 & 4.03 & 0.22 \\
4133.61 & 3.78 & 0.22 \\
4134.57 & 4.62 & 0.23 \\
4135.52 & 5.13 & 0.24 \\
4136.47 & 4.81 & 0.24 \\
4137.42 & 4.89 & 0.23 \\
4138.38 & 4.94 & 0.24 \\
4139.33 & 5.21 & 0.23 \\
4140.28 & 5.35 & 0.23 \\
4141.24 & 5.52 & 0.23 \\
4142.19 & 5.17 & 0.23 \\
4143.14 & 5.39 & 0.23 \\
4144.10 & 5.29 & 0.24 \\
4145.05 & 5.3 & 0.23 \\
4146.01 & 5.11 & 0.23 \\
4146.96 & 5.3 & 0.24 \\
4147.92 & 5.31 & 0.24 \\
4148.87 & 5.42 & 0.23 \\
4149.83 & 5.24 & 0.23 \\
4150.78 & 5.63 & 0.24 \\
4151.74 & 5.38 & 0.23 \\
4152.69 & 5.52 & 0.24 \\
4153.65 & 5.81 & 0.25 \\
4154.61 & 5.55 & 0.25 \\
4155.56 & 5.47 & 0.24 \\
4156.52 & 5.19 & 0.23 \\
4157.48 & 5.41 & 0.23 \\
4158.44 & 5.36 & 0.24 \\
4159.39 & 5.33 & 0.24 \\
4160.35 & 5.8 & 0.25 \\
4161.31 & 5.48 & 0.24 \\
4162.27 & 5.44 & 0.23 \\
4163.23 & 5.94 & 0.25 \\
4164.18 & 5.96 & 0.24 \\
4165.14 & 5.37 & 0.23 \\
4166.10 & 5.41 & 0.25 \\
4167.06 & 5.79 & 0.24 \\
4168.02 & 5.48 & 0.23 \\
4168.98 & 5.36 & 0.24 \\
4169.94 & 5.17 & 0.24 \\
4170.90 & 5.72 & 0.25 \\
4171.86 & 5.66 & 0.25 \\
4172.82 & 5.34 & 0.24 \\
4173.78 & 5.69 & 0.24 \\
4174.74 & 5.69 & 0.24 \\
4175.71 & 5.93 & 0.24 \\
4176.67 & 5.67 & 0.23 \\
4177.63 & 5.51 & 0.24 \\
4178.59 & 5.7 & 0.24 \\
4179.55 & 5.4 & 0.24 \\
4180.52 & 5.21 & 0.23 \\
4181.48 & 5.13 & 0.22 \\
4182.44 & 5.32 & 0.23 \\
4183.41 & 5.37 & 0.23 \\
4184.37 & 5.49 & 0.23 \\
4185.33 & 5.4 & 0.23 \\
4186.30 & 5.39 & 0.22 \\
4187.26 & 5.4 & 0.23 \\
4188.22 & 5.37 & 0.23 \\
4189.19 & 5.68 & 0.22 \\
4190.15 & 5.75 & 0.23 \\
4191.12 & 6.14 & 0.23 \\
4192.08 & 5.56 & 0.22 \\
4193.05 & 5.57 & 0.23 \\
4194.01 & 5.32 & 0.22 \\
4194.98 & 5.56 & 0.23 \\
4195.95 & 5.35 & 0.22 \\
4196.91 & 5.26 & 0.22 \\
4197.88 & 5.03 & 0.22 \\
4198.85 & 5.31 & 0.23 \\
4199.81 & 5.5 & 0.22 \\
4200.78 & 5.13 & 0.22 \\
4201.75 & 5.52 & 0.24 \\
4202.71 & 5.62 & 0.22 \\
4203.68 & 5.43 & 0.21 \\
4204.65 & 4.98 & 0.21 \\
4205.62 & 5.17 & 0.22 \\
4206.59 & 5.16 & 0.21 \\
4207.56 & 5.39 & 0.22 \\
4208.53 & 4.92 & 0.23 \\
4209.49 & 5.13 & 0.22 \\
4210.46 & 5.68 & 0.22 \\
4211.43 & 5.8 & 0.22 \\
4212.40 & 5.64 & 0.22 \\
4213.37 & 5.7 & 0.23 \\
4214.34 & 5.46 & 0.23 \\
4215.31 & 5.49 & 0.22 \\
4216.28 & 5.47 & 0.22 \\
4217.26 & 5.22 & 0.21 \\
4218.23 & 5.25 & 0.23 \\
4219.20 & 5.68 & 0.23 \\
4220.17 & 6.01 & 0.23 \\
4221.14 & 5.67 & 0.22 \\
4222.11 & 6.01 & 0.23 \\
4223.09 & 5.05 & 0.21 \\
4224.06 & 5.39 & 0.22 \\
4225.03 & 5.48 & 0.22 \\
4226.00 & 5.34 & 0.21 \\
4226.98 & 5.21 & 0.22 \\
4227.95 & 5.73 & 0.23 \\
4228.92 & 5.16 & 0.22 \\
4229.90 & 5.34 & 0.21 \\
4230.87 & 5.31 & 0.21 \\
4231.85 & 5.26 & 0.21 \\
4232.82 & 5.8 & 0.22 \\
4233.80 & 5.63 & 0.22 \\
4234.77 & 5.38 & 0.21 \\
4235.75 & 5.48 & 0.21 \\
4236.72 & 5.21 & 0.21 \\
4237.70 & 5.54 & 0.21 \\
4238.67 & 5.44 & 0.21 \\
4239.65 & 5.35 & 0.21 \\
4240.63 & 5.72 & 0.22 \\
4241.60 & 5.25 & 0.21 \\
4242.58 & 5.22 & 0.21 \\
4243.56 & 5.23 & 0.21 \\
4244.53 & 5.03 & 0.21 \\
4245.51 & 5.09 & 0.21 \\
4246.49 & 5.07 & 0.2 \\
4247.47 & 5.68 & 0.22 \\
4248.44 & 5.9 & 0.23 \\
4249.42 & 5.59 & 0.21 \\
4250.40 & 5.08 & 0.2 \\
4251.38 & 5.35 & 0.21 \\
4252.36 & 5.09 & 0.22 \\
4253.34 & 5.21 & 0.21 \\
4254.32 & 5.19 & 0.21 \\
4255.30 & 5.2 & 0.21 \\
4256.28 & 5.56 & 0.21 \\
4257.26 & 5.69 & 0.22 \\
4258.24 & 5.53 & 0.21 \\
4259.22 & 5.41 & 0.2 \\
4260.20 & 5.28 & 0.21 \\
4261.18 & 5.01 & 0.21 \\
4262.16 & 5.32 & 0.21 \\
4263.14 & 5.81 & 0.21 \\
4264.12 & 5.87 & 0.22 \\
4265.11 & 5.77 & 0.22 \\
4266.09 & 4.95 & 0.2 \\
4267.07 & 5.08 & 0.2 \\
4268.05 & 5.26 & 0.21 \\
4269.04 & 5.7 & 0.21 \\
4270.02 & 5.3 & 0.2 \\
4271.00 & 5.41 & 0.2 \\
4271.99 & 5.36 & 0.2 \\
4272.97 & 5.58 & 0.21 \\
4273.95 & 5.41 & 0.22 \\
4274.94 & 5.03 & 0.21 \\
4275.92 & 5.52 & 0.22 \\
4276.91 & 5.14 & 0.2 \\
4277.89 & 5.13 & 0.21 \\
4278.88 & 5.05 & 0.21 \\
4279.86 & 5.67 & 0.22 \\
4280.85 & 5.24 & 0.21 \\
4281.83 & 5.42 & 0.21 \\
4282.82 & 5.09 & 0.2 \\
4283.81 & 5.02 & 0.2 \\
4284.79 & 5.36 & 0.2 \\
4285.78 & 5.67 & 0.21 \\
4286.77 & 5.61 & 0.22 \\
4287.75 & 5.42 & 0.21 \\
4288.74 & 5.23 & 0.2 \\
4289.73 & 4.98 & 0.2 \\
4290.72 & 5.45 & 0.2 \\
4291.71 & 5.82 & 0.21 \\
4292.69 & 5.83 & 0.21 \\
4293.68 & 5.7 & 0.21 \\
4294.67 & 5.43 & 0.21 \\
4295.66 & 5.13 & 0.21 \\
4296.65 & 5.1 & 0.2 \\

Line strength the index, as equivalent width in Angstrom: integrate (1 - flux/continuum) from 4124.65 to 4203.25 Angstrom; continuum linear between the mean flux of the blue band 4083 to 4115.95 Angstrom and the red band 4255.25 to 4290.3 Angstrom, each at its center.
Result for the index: 3.9 Angstrom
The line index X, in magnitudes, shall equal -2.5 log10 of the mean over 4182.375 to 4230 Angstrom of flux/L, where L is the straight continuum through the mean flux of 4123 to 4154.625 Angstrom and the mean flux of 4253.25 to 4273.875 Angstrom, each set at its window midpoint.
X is -0.05 mag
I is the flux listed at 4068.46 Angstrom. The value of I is 5.71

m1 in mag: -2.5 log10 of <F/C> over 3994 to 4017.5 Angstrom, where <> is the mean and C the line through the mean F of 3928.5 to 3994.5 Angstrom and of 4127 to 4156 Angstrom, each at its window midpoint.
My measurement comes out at 0.12 mag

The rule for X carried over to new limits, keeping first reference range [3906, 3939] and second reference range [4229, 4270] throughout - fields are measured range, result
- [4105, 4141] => 0.05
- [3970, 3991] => -0.08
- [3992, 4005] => 0.25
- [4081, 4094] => -0.11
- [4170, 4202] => -0.03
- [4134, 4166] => -0.01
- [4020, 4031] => -0.13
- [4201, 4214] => -0.01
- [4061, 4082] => -0.13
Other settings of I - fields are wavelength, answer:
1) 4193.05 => 5.57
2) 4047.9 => 6.45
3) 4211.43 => 5.8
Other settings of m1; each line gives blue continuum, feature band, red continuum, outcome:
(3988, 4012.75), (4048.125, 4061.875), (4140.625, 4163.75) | -0.19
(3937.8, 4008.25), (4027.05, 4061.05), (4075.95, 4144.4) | -0.10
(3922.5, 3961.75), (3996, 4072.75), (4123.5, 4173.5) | -0.03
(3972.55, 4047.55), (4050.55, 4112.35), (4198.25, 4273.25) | -0.08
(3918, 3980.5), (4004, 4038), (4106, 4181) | -0.03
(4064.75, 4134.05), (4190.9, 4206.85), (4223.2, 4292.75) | 0.01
